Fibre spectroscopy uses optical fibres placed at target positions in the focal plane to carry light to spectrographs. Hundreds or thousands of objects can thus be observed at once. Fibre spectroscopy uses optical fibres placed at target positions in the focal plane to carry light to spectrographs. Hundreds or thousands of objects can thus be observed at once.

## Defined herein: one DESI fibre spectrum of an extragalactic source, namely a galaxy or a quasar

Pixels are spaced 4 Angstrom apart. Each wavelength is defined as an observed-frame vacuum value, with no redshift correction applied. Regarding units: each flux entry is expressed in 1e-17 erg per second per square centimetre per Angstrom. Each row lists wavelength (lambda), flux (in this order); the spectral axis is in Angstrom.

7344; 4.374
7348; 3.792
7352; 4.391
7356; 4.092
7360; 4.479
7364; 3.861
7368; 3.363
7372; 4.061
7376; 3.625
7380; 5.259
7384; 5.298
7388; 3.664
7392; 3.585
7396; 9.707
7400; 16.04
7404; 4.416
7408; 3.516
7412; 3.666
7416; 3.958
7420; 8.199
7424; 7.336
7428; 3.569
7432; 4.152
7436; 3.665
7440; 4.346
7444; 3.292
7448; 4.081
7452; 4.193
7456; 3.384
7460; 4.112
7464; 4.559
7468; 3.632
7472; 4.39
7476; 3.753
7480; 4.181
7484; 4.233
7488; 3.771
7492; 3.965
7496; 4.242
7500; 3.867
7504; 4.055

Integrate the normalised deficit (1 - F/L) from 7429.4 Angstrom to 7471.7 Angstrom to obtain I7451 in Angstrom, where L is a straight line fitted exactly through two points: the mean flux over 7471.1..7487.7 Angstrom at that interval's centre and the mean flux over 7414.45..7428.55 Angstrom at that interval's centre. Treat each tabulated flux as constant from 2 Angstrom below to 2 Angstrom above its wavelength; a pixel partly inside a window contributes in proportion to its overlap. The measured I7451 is 9.0 Angstrom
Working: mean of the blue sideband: 6.05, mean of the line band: 3.95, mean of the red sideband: 4.08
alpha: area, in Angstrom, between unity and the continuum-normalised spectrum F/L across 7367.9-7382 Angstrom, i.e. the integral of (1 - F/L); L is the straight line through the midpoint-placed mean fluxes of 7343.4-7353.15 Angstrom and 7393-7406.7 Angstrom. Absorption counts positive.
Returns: 5.4 Angstrom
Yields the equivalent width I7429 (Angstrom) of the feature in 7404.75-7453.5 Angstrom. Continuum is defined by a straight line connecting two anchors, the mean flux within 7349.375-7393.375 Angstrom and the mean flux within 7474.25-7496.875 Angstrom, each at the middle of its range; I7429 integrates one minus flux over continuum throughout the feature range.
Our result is -4.9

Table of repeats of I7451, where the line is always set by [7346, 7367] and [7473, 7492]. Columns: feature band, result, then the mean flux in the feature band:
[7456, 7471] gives 0.0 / 4.02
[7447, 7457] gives 0.3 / 3.92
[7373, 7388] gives -1.7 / 4.54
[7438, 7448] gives 0.4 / 3.87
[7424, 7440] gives -1.1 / 4.31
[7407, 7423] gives -4.1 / 5.07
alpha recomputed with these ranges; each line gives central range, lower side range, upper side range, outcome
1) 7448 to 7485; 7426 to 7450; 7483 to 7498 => -0.9 Angstrom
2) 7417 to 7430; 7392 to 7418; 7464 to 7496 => -0.4 Angstrom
